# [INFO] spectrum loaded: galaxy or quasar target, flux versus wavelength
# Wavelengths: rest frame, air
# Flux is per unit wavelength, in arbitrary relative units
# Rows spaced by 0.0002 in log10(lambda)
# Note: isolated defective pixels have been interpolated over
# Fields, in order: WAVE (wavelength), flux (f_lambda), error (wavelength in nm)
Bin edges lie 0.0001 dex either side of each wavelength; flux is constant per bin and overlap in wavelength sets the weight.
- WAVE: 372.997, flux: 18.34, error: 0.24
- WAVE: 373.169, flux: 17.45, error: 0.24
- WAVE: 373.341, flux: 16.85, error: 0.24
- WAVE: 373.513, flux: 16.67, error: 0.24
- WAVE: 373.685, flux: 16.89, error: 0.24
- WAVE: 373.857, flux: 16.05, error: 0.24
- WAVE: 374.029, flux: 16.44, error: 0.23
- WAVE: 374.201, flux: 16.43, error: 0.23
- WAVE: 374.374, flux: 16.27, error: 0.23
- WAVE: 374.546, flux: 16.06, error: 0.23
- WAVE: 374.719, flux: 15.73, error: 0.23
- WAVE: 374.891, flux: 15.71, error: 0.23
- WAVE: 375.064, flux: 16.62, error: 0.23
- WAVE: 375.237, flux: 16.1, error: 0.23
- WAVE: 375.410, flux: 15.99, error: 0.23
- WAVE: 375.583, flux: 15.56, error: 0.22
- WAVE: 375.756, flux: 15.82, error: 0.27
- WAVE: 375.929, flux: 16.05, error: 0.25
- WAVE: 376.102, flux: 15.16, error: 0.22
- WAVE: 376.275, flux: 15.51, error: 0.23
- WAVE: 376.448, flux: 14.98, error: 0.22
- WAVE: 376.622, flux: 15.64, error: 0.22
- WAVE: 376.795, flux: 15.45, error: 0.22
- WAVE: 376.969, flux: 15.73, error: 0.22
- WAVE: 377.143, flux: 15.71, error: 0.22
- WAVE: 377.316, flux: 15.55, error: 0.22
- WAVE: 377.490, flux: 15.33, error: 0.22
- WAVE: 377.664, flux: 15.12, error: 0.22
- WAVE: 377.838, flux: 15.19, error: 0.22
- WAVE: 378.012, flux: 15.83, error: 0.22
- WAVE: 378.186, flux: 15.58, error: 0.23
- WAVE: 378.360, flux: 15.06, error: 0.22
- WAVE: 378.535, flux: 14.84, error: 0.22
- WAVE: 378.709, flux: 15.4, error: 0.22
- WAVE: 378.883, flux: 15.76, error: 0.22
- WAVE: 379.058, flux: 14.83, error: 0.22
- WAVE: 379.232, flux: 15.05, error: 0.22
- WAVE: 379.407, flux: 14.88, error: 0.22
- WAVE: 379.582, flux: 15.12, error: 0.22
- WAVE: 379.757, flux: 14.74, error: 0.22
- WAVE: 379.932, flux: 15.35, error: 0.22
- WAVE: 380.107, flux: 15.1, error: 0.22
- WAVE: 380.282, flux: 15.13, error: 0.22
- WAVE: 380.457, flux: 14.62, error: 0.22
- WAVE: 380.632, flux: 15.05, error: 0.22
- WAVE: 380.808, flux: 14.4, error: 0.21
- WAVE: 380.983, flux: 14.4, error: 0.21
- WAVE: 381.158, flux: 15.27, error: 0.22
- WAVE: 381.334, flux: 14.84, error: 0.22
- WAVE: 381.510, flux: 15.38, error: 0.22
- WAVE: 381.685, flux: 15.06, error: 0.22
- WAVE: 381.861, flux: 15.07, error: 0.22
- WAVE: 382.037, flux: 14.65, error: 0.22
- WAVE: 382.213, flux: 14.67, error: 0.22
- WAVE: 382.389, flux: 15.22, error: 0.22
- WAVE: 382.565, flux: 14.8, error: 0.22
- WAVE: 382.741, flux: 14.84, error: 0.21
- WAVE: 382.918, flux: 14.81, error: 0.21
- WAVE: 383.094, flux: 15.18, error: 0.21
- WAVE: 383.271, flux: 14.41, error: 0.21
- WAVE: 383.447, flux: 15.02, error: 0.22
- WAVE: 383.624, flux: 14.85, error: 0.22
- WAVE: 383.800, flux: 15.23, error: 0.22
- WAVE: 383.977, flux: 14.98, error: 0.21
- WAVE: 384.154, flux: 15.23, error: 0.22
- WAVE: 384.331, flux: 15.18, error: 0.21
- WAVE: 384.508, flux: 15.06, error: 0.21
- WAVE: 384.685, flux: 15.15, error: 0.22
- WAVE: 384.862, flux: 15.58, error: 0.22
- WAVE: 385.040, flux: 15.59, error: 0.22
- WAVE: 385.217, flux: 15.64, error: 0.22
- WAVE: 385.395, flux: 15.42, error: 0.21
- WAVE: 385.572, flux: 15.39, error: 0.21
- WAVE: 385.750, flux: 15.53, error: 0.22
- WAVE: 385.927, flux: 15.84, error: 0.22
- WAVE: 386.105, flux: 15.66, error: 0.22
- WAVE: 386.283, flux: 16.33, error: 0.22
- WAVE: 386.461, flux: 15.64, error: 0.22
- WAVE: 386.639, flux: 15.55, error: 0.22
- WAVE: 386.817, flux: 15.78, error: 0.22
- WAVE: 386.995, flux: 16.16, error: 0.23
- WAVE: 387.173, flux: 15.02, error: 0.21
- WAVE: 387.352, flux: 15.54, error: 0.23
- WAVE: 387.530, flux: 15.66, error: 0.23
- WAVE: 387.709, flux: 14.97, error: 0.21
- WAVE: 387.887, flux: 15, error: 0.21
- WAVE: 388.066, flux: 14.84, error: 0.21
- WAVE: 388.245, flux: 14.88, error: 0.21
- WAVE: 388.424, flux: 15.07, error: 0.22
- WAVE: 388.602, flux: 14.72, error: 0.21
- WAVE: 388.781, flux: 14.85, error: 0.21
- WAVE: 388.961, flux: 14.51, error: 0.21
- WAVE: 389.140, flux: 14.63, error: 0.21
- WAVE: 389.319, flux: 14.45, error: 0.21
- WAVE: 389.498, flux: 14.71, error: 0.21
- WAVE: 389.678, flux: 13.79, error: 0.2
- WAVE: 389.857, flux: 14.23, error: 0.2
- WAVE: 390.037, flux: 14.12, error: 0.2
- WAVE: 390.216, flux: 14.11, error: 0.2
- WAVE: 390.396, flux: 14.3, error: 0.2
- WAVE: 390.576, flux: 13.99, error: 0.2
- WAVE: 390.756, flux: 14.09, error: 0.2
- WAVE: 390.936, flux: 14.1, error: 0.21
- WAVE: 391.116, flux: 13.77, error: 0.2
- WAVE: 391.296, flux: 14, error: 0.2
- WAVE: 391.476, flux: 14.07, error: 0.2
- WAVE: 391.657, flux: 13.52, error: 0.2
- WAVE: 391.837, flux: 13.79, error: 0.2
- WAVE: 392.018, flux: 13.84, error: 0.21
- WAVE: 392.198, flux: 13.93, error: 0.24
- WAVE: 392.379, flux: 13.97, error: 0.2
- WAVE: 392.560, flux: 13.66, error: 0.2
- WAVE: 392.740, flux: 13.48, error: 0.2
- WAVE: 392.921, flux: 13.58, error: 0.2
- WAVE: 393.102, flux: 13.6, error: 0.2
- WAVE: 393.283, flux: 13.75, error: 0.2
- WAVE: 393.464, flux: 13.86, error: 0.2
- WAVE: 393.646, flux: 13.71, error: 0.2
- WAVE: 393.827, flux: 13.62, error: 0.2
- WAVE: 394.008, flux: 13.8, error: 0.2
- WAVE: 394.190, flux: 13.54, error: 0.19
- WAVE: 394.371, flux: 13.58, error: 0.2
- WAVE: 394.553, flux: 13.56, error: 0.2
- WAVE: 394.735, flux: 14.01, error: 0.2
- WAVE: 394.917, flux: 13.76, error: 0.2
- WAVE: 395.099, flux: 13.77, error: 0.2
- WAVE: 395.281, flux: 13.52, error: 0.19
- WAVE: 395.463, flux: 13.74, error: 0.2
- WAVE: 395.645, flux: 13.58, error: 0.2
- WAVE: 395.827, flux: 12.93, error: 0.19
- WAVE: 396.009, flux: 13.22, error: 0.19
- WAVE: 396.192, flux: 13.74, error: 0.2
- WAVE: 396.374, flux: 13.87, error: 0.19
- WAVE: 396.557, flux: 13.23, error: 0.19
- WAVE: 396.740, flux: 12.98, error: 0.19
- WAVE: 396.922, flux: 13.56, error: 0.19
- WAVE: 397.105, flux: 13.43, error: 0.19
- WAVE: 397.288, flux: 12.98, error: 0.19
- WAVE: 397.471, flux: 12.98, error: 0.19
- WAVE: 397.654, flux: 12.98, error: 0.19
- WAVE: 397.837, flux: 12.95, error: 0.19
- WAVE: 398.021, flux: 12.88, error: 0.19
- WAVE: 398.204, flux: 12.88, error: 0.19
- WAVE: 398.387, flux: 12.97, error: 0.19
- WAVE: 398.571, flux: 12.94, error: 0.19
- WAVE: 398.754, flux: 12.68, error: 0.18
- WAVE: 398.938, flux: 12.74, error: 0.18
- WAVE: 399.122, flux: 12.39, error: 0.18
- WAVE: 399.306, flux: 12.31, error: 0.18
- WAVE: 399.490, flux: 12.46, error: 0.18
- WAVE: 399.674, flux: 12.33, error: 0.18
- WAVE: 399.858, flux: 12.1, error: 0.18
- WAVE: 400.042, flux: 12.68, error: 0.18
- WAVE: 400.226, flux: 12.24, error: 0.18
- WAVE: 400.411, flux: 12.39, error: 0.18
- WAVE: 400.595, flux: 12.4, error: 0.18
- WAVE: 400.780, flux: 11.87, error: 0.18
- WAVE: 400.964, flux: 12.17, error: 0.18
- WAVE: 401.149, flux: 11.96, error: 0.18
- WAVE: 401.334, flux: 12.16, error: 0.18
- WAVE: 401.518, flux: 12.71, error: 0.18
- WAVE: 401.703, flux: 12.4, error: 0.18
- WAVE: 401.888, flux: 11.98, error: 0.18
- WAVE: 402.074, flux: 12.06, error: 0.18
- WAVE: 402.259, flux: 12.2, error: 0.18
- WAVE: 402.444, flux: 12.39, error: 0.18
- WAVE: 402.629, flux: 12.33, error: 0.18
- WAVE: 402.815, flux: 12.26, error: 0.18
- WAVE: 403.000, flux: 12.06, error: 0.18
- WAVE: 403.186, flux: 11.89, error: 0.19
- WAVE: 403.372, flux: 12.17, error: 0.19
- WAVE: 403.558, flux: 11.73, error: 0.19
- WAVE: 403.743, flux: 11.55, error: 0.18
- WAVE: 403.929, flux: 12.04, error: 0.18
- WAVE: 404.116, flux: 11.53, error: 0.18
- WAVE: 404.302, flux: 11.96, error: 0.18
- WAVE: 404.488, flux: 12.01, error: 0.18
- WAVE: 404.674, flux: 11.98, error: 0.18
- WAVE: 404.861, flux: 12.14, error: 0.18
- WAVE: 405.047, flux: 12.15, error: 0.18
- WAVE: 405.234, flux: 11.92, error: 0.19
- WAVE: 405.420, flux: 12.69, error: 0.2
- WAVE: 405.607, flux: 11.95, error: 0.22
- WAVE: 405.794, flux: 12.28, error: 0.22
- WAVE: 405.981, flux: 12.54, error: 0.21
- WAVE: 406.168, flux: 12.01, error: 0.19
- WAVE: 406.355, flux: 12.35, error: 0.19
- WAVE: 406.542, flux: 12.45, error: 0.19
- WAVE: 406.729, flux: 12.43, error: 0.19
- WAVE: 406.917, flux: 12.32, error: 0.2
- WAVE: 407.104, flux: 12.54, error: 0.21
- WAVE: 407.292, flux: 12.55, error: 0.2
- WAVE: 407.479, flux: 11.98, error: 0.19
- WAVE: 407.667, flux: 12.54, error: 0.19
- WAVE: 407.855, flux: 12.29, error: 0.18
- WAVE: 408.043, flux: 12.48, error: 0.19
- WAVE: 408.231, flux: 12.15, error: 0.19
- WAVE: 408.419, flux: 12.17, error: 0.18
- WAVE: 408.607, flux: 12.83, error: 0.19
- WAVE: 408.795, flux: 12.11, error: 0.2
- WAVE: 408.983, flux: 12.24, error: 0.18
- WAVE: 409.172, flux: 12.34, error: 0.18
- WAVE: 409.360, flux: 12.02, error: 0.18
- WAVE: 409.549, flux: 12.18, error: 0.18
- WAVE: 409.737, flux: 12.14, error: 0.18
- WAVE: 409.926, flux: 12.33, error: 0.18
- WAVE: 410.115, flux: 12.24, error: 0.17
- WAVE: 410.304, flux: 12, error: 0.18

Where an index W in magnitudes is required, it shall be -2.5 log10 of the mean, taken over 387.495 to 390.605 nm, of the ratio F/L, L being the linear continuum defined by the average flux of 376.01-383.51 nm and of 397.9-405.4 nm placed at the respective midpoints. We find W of -0.05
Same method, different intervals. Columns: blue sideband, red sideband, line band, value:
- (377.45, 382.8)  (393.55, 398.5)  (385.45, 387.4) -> -0.09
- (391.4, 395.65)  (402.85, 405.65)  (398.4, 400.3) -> 0.02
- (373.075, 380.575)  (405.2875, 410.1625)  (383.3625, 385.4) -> -0.03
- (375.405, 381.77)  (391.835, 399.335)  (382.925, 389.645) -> -0.06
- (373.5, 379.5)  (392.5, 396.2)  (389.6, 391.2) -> 0.00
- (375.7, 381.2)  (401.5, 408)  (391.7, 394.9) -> -0.02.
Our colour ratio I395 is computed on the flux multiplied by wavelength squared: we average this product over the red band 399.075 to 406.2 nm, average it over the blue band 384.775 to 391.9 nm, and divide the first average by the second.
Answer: 0.9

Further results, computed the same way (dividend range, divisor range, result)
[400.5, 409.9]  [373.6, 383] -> 0.91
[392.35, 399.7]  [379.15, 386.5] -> 0.94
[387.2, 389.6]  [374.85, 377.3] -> 1.01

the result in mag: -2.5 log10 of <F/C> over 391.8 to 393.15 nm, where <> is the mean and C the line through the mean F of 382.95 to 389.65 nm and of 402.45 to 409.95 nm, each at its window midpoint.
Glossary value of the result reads 0.04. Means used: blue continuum 15.2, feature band 13.7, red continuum 12.2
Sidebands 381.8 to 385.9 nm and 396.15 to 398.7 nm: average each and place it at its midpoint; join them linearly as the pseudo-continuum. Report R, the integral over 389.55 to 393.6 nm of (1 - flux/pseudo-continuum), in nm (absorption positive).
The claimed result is 0.03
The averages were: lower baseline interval 15.1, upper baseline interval 13.2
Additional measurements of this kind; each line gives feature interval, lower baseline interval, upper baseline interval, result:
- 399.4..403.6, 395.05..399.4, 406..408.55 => 0.188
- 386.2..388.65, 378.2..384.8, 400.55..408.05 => -0.190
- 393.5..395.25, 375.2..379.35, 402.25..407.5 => -0.038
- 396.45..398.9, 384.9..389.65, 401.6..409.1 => 0.084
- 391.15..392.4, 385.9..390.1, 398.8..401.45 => 0.031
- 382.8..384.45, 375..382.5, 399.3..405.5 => -0.041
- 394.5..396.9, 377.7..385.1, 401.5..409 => -0.034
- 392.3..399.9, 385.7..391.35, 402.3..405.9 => 0.125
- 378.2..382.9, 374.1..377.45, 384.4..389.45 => 0.178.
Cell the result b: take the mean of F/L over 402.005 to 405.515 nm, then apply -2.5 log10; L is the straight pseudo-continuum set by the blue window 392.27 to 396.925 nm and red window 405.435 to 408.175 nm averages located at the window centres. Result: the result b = 0.05 mag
